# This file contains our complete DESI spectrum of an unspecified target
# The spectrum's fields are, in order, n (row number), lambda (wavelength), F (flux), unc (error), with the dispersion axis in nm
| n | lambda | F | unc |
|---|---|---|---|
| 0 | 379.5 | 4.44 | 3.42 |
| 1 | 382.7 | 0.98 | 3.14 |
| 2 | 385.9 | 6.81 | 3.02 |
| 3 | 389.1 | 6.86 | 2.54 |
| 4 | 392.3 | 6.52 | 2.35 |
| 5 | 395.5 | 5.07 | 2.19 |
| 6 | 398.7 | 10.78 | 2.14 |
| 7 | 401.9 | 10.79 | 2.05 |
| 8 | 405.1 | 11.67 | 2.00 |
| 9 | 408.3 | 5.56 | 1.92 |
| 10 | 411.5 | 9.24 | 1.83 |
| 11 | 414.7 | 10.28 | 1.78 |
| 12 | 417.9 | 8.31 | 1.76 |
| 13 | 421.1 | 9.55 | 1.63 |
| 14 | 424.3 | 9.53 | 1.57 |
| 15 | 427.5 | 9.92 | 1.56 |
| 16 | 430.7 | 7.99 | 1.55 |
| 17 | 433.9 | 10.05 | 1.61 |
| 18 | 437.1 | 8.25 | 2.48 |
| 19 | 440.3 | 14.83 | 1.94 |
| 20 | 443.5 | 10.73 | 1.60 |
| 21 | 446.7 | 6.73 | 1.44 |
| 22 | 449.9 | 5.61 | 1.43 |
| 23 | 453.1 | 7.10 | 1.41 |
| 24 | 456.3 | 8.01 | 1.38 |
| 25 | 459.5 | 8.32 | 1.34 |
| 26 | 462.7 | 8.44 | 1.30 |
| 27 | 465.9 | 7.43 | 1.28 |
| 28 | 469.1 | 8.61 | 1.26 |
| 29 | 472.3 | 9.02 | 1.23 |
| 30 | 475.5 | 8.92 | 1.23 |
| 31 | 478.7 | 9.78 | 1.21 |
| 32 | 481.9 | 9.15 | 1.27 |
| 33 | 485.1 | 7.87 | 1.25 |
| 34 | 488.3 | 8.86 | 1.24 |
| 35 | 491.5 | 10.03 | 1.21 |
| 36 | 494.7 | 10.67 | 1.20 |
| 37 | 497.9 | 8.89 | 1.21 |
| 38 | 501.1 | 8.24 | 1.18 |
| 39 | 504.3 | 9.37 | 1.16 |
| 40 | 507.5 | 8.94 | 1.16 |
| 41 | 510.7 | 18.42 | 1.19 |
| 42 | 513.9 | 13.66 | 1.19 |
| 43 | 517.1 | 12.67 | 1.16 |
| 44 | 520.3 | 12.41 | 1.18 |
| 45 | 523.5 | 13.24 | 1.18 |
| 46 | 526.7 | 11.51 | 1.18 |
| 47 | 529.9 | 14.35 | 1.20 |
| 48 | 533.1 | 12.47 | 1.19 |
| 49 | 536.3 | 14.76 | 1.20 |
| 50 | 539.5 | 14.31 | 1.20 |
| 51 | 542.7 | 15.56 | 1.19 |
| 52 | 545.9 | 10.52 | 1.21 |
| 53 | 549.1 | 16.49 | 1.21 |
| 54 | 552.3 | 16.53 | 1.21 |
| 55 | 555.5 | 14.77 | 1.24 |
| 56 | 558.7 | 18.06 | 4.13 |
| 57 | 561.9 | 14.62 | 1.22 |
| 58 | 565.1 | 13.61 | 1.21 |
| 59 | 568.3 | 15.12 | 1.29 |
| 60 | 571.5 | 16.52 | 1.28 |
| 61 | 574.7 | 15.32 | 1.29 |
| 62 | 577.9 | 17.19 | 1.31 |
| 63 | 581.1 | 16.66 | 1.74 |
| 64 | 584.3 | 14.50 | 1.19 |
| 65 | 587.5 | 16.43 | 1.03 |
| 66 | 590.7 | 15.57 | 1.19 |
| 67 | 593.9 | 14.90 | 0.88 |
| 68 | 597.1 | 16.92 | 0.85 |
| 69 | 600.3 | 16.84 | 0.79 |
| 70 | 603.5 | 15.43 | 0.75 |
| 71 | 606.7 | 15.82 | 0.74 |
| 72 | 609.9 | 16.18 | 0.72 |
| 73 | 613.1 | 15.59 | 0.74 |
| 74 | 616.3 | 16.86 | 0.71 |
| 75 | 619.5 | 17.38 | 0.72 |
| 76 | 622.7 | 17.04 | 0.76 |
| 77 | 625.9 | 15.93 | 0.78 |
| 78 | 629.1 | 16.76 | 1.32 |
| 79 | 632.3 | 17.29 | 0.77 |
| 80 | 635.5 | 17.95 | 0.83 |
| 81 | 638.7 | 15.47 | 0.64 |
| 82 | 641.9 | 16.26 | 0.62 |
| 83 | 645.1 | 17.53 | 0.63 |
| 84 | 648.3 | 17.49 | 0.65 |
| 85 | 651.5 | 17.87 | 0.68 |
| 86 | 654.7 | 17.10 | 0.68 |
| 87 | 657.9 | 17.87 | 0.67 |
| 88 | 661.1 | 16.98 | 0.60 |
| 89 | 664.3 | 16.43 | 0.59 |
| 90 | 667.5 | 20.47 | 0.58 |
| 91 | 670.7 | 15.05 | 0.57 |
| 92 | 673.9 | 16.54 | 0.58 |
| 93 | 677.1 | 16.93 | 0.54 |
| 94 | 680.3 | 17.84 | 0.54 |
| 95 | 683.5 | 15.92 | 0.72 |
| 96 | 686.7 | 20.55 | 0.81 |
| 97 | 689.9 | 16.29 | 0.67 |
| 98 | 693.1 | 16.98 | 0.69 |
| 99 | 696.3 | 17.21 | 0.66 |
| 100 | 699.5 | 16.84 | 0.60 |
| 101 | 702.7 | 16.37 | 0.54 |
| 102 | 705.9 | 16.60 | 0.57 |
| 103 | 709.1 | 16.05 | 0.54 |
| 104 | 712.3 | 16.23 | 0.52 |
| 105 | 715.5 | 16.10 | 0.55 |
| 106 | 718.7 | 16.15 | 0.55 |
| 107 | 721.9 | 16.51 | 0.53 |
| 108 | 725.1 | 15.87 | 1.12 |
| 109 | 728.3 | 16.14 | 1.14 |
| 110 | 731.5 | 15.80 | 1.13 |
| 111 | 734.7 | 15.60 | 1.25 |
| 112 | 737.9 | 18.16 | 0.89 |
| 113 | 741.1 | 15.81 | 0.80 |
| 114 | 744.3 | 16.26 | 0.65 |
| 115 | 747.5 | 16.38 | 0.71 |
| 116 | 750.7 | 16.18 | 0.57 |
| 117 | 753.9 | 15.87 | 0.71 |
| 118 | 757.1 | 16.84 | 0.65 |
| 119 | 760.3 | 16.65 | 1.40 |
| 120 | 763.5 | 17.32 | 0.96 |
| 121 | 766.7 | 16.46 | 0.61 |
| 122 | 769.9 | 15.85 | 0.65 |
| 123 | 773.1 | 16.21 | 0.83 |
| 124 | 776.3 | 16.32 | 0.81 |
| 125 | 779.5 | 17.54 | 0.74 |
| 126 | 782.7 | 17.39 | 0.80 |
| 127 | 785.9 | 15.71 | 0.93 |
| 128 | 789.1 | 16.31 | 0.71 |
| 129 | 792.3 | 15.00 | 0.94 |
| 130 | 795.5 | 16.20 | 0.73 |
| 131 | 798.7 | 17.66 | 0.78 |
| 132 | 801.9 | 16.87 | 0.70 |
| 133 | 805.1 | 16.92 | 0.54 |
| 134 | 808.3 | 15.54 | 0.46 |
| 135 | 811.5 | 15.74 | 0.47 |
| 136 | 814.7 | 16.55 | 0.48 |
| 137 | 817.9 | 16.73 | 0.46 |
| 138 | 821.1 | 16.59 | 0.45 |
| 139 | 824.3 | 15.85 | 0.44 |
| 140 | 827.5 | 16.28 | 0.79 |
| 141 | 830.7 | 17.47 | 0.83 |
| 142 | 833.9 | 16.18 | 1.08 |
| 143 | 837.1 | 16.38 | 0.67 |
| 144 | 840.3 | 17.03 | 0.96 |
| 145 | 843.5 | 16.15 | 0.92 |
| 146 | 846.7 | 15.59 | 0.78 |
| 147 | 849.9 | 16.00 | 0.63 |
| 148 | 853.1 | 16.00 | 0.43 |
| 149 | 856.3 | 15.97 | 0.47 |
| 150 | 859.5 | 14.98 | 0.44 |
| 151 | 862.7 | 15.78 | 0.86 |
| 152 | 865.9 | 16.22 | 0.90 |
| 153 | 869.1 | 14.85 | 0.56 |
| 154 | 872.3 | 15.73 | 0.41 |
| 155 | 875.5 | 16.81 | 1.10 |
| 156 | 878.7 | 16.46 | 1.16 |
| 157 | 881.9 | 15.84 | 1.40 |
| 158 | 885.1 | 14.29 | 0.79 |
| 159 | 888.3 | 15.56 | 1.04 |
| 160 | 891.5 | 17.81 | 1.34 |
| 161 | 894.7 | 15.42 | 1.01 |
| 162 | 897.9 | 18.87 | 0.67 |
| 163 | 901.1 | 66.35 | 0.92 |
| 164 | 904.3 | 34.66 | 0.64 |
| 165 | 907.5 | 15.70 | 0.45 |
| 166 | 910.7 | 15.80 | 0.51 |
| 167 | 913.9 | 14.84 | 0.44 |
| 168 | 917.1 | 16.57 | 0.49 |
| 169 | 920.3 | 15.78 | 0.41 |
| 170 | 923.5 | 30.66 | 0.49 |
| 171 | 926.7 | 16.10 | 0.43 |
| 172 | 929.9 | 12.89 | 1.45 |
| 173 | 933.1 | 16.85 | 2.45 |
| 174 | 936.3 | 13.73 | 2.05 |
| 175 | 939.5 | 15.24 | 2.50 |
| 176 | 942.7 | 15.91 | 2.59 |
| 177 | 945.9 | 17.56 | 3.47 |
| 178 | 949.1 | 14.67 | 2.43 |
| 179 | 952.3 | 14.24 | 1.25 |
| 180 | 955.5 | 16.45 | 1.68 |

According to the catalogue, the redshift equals 0.37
